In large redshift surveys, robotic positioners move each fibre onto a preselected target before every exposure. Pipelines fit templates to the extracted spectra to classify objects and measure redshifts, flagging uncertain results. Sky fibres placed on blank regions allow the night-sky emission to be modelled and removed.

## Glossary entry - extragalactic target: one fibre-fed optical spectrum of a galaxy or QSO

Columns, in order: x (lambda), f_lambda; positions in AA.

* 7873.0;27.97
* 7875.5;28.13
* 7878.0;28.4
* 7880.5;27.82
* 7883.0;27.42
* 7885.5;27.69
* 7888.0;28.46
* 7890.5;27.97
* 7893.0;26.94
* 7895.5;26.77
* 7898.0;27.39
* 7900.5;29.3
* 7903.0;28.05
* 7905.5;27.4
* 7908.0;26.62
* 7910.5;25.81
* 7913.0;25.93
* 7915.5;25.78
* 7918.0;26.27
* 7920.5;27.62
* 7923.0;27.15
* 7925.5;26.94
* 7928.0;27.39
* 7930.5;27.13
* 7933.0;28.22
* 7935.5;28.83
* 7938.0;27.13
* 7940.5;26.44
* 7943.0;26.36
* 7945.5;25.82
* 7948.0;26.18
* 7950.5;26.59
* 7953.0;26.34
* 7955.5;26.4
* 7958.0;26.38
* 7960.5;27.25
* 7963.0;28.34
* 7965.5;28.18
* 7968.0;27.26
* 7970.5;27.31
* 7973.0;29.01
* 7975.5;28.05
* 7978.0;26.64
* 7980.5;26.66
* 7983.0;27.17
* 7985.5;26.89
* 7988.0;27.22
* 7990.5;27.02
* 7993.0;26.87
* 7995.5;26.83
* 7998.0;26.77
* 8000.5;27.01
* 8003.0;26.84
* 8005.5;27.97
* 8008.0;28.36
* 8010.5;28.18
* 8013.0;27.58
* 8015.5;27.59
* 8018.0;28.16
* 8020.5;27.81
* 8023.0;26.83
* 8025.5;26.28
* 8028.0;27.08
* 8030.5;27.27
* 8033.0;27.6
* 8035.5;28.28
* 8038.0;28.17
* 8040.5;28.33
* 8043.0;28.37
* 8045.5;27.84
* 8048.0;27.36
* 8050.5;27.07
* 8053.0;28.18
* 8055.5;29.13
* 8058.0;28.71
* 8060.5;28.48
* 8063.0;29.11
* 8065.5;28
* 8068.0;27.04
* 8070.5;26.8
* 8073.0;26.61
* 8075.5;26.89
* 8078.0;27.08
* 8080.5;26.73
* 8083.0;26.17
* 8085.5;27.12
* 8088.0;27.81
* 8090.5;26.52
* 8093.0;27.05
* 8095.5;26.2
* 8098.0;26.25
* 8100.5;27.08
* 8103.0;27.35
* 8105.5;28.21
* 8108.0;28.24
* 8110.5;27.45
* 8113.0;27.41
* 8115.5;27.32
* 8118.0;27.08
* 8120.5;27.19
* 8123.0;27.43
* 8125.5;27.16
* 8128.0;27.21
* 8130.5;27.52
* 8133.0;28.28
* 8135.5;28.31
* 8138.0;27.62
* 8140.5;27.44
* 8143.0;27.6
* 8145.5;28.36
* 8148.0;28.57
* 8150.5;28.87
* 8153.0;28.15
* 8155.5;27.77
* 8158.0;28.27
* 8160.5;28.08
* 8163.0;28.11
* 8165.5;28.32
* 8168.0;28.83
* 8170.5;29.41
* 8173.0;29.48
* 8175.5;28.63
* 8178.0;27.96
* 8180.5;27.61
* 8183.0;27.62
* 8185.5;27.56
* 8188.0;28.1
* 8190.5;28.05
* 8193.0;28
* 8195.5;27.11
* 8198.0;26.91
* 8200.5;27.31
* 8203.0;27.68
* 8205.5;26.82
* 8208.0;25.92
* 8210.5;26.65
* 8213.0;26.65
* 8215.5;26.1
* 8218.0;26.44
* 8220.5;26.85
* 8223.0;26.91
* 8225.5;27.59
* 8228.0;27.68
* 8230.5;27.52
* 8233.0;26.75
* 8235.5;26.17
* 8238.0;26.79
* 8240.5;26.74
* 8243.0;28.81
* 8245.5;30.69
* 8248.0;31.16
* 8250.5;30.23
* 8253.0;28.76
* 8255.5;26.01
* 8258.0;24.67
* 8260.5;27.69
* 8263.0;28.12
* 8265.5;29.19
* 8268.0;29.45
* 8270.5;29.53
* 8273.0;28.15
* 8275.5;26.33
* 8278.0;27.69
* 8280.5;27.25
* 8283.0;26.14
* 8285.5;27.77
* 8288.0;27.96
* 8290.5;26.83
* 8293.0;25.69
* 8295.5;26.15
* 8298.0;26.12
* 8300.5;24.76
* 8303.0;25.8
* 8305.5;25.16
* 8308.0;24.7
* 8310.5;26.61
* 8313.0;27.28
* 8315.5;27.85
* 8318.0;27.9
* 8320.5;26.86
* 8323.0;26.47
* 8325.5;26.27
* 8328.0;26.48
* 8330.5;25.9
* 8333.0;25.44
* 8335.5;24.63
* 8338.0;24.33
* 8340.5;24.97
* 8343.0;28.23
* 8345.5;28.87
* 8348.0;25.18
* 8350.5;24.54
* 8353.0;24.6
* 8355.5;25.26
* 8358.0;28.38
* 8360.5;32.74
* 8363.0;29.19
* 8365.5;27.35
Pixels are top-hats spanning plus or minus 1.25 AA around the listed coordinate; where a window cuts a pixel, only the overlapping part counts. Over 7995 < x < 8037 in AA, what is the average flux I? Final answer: 27.5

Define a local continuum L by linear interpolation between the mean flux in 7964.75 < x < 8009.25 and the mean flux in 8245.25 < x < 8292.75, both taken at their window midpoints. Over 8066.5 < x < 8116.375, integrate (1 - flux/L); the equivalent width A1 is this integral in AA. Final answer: 0.90 AA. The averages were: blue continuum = 27.3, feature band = 27.1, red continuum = 28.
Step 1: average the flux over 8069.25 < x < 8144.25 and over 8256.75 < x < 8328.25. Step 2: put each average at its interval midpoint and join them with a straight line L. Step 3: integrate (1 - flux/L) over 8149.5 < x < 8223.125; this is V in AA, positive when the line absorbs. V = -1.6 AA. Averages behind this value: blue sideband 27.2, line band 27.7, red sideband 26.9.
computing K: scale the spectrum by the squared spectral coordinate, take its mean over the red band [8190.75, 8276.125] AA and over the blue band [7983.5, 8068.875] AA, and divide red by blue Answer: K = 1.05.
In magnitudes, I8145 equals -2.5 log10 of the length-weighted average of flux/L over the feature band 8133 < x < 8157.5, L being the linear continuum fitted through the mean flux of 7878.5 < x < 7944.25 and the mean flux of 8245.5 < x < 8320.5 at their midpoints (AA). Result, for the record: -0.031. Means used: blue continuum 27.3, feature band 28.1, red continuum 27.3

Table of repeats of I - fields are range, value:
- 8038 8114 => 27.5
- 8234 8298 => 27.7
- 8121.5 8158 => 27.9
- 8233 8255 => 28.5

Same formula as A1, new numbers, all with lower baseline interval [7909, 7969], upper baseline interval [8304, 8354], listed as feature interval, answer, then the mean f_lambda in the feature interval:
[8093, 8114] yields -0.54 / 27.3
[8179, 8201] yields -1.00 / 27.6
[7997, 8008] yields -0.21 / 27.3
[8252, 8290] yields -2.01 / 27.6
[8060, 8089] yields -0.71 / 27.3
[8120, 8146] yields -1.10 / 27.6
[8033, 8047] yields -0.75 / 28.1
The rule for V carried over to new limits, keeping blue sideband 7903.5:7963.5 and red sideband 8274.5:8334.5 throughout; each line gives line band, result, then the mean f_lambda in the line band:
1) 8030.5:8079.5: -2.0 AA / 27.8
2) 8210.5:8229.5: -0.2 AA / 26.9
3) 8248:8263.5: -0.8 AA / 27.8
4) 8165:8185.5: -1.4 AA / 28.4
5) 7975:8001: -0.2 AA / 27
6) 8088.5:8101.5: 0.0 AA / 26.7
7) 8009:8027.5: -0.5 AA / 27.5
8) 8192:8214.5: -0.4 AA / 27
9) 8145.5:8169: -1.5 AA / 28.3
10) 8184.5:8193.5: -0.5 AA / 27.9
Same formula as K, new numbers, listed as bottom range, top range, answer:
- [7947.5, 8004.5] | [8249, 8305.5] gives 1.08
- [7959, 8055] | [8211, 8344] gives 1.05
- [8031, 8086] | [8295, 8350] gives 1.01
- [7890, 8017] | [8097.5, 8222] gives 1.07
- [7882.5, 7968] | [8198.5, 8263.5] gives 1.09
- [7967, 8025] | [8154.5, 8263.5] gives 1.07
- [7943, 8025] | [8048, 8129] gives 1.03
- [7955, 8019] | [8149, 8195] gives 1.08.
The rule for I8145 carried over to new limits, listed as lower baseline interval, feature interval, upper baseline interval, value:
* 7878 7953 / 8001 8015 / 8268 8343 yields -0.029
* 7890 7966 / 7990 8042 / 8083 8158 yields -0.009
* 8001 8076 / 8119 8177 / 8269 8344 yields -0.034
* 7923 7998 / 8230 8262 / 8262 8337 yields -0.040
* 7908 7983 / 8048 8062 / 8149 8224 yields -0.036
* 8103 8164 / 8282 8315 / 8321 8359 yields 0.003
